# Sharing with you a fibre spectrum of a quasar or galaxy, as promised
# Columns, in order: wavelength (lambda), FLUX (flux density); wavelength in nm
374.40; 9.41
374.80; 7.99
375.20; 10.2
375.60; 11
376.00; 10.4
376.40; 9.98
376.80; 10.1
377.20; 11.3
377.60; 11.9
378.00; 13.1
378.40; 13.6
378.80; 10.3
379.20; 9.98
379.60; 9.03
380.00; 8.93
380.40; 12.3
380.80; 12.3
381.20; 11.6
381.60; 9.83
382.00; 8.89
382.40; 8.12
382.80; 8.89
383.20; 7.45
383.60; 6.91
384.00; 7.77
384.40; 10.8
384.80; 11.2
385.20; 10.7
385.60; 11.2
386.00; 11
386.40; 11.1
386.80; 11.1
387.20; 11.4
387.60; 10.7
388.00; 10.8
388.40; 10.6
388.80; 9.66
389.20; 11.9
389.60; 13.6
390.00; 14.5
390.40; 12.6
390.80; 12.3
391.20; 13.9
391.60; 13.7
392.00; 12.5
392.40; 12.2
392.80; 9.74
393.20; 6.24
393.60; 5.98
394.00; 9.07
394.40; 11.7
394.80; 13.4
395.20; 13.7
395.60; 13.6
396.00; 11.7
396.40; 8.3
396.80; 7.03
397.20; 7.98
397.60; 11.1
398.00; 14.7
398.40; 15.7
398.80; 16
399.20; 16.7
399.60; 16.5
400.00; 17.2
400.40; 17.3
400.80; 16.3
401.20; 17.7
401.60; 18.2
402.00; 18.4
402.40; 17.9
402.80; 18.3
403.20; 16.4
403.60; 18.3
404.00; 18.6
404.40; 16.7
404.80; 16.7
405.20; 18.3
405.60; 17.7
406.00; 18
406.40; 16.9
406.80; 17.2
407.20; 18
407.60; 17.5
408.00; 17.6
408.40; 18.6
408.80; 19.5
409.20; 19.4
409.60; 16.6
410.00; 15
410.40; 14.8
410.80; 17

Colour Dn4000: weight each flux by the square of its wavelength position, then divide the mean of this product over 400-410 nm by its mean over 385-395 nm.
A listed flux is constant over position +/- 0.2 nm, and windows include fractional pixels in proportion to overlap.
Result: 1.7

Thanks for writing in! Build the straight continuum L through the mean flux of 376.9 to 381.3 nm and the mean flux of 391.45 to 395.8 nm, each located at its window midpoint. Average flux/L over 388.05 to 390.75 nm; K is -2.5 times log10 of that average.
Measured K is -0.091 mag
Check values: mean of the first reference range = 11.3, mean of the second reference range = 11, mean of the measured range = 12.1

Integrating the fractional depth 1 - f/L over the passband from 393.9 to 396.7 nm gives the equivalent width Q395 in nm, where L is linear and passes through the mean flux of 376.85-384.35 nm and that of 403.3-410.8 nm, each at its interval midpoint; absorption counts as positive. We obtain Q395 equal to 0.52 nm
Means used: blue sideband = 10.1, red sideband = 17.5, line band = 11.6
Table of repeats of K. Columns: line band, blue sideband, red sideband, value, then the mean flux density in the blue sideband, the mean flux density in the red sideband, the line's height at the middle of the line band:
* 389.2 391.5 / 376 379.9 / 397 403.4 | 0.04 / 10.9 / 16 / 13.8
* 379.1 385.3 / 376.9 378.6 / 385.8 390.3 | 0.24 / 12.3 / 11.5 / 12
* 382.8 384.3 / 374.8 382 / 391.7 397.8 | 0.34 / 10.8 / 10.3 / 10.7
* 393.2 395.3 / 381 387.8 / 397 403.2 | 0.33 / 9.92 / 16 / 13.7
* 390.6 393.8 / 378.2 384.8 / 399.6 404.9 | 0.26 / 9.84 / 17.5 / 13.8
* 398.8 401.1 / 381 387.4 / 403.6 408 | -0.09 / 9.87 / 17.6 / 15.5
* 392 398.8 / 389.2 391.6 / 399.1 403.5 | 0.35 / 13.3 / 17.4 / 15.2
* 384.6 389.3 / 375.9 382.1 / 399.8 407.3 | 0.19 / 10.9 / 17.6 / 13.1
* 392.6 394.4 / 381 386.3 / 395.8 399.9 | 0.39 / 9.6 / 12.7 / 11.7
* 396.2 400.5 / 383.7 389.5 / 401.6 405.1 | 0.17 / 10.7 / 17.7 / 15.6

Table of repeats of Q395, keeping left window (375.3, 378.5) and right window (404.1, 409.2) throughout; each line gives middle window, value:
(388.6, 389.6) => 0.19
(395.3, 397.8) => 0.88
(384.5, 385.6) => 0.18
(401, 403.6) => -0.15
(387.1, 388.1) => 0.20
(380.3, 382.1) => 0.18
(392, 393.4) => 0.47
